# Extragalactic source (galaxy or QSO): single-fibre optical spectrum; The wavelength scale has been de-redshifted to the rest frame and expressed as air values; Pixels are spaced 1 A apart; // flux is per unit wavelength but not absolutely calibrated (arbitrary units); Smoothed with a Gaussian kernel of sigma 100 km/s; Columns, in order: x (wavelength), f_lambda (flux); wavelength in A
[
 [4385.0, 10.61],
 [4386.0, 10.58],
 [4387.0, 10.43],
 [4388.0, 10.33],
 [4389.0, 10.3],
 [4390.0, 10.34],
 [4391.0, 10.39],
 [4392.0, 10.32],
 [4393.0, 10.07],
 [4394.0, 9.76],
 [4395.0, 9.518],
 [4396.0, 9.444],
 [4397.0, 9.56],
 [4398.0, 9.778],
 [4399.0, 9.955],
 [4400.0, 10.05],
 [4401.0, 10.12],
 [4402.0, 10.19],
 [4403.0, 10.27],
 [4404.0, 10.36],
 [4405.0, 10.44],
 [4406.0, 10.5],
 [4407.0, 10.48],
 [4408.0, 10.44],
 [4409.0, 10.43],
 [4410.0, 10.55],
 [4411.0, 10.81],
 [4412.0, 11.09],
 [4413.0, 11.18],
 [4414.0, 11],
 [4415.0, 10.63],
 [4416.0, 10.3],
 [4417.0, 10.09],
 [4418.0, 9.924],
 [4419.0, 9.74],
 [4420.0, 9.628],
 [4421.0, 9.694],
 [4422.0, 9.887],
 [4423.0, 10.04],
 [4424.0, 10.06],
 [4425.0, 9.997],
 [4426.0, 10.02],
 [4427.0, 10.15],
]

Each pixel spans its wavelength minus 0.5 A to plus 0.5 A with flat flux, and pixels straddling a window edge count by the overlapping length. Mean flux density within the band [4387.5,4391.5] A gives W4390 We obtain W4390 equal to 10.3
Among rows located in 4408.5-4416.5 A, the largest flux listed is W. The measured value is 11.18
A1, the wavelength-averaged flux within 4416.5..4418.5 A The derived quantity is 10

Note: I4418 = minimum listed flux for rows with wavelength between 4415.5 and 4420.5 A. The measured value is 9.628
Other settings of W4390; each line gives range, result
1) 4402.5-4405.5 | 10.4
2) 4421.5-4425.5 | 10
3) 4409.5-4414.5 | 10.9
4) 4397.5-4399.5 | 9.87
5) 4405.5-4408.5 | 10.5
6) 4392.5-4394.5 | 9.91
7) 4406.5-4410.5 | 10.5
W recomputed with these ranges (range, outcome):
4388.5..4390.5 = 10.34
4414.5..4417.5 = 10.63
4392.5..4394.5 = 10.07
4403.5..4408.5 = 10.5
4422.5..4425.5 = 10.06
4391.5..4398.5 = 10.32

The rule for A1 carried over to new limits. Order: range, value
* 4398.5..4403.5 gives 10.1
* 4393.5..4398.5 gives 9.61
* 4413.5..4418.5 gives 10.4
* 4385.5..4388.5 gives 10.4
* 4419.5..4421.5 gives 9.66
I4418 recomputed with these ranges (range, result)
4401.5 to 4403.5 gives 10.19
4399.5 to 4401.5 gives 10.05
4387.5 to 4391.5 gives 10.3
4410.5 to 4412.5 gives 10.81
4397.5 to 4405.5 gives 9.778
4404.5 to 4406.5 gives 10.44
